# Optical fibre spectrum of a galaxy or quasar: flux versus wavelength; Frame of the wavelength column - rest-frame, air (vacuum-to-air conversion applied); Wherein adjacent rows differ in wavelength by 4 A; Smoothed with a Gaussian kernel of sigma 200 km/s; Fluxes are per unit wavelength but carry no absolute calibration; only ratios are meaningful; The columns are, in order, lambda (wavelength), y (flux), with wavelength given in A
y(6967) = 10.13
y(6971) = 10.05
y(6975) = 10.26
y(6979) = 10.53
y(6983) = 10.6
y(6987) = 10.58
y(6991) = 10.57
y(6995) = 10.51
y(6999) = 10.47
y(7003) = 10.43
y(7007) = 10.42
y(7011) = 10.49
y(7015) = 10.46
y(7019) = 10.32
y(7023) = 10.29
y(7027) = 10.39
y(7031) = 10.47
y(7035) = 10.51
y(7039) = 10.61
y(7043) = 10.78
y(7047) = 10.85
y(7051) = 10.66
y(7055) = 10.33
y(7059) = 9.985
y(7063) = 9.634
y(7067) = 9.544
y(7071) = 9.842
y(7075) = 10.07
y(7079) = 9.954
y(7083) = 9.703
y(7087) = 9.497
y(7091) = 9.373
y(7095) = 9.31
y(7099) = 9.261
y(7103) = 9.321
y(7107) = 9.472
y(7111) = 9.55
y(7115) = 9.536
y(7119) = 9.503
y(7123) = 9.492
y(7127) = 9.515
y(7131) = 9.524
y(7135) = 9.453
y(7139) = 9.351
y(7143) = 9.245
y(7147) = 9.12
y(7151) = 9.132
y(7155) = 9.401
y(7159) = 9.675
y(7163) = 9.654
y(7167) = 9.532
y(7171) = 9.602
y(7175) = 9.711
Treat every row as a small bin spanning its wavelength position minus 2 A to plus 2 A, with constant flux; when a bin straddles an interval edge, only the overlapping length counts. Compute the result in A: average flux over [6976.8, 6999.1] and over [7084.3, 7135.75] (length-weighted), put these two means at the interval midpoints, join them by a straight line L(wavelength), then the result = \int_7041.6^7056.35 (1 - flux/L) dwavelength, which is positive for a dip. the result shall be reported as -1.0 A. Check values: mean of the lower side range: 10.5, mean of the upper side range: 9.45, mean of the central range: 10.7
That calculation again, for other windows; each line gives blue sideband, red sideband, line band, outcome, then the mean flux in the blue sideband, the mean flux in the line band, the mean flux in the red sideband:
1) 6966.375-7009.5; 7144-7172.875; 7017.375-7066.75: -1.3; 10.4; 10.4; 9.44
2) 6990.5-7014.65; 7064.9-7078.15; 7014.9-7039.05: -0.4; 10.5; 10.4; 9.83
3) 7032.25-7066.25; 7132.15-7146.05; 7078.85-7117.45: 1.3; 10.4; 9.48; 9.34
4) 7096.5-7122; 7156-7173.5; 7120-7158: 0.6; 9.44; 9.37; 9.61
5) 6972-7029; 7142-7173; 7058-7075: 0.4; 10.4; 9.78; 9.43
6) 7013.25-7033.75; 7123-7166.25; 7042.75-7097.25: 0.4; 10.4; 9.94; 9.41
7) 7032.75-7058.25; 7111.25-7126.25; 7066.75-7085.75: 0.6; 10.6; 9.84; 9.52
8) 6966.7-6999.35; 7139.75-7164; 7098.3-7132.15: 0.4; 10.4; 9.47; 9.36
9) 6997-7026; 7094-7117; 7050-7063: -0.3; 10.4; 10.2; 9.41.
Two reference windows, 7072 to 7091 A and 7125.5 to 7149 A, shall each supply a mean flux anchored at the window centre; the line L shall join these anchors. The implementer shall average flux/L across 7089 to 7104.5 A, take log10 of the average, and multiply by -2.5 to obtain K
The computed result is 0.04 mag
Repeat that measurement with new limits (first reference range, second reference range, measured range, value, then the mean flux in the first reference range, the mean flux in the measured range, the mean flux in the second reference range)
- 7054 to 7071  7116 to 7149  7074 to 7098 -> 0.01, 9.84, 9.62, 9.4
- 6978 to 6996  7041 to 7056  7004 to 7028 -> 0.02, 10.6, 10.4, 10.7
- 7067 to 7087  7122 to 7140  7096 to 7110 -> 0.03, 9.82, 9.36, 9.47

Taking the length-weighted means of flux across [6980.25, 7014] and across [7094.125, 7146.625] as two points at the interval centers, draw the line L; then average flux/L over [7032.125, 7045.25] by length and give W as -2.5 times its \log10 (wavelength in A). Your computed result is -0.05 mag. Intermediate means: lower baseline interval 10.5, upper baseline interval 9.42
